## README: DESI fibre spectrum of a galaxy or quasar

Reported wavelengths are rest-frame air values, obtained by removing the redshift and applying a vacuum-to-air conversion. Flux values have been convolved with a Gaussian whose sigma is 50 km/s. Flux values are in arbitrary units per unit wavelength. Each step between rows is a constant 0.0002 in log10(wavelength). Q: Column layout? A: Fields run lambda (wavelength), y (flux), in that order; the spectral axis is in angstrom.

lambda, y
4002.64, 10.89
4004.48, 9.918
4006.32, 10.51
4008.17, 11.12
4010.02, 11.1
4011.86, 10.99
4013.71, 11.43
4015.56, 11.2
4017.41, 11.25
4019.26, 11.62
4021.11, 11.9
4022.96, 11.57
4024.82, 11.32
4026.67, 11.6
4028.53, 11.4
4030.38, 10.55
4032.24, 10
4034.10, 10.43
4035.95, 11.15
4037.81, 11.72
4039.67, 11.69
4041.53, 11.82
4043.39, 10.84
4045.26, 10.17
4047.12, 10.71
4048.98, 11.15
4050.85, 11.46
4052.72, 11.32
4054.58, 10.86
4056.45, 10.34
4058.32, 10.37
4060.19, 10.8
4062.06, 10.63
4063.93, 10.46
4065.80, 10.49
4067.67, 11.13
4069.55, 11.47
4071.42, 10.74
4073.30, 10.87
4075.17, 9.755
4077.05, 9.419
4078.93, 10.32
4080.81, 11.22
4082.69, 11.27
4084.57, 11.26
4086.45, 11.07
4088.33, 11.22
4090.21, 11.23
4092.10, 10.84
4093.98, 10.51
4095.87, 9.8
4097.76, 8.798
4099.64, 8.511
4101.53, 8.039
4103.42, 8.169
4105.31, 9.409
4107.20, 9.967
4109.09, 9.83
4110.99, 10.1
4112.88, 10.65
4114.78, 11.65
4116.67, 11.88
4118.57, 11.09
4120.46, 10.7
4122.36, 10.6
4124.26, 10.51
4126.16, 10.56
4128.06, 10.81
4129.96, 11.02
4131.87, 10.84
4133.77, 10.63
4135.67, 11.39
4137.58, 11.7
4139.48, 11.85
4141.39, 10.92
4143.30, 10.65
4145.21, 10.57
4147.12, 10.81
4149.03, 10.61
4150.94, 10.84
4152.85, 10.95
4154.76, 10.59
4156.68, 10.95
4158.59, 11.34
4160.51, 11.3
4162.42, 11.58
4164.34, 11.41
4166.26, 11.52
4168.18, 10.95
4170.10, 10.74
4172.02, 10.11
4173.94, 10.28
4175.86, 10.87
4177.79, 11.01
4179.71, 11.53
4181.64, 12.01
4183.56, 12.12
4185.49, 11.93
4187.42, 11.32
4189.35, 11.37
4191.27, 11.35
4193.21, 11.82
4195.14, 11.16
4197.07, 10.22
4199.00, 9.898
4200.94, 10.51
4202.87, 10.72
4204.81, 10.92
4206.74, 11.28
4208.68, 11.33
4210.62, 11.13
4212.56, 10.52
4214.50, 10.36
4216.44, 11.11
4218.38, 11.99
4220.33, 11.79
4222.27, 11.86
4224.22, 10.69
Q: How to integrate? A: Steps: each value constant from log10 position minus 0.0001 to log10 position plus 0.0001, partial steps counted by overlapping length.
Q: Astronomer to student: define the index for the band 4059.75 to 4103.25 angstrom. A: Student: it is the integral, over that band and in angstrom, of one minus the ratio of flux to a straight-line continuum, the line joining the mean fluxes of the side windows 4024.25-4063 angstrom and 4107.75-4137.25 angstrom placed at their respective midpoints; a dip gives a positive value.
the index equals 2.1 angstrom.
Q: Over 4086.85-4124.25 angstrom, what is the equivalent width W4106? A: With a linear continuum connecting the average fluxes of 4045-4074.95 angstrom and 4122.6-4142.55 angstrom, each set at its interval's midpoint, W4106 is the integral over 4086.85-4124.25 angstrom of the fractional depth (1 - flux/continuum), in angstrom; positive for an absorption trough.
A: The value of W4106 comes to 2.6 angstrom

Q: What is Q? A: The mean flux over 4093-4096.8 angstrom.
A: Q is 10.2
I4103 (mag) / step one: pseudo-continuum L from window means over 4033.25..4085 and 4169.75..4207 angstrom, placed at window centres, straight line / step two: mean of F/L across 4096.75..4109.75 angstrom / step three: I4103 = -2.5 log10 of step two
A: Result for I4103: 0.22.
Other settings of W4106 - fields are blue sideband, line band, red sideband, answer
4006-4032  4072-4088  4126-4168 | 0.68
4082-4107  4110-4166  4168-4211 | -2.68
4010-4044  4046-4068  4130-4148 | 0.78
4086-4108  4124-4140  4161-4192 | -0.93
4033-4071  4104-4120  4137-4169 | 0.73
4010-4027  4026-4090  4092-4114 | -2.21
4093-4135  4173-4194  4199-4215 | -1.51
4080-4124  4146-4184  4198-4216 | -1.69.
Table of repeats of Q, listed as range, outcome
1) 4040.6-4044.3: 11.3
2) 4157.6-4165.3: 11.4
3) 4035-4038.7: 11.4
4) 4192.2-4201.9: 10.7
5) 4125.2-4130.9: 10.8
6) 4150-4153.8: 10.9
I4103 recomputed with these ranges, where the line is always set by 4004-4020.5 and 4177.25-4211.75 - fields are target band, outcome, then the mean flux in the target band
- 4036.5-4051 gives -0.01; 11.2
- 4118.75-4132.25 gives 0.04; 10.7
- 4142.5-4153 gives 0.04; 10.7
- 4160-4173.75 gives 0.01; 11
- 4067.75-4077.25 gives 0.05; 10.6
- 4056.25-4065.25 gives 0.06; 10.5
